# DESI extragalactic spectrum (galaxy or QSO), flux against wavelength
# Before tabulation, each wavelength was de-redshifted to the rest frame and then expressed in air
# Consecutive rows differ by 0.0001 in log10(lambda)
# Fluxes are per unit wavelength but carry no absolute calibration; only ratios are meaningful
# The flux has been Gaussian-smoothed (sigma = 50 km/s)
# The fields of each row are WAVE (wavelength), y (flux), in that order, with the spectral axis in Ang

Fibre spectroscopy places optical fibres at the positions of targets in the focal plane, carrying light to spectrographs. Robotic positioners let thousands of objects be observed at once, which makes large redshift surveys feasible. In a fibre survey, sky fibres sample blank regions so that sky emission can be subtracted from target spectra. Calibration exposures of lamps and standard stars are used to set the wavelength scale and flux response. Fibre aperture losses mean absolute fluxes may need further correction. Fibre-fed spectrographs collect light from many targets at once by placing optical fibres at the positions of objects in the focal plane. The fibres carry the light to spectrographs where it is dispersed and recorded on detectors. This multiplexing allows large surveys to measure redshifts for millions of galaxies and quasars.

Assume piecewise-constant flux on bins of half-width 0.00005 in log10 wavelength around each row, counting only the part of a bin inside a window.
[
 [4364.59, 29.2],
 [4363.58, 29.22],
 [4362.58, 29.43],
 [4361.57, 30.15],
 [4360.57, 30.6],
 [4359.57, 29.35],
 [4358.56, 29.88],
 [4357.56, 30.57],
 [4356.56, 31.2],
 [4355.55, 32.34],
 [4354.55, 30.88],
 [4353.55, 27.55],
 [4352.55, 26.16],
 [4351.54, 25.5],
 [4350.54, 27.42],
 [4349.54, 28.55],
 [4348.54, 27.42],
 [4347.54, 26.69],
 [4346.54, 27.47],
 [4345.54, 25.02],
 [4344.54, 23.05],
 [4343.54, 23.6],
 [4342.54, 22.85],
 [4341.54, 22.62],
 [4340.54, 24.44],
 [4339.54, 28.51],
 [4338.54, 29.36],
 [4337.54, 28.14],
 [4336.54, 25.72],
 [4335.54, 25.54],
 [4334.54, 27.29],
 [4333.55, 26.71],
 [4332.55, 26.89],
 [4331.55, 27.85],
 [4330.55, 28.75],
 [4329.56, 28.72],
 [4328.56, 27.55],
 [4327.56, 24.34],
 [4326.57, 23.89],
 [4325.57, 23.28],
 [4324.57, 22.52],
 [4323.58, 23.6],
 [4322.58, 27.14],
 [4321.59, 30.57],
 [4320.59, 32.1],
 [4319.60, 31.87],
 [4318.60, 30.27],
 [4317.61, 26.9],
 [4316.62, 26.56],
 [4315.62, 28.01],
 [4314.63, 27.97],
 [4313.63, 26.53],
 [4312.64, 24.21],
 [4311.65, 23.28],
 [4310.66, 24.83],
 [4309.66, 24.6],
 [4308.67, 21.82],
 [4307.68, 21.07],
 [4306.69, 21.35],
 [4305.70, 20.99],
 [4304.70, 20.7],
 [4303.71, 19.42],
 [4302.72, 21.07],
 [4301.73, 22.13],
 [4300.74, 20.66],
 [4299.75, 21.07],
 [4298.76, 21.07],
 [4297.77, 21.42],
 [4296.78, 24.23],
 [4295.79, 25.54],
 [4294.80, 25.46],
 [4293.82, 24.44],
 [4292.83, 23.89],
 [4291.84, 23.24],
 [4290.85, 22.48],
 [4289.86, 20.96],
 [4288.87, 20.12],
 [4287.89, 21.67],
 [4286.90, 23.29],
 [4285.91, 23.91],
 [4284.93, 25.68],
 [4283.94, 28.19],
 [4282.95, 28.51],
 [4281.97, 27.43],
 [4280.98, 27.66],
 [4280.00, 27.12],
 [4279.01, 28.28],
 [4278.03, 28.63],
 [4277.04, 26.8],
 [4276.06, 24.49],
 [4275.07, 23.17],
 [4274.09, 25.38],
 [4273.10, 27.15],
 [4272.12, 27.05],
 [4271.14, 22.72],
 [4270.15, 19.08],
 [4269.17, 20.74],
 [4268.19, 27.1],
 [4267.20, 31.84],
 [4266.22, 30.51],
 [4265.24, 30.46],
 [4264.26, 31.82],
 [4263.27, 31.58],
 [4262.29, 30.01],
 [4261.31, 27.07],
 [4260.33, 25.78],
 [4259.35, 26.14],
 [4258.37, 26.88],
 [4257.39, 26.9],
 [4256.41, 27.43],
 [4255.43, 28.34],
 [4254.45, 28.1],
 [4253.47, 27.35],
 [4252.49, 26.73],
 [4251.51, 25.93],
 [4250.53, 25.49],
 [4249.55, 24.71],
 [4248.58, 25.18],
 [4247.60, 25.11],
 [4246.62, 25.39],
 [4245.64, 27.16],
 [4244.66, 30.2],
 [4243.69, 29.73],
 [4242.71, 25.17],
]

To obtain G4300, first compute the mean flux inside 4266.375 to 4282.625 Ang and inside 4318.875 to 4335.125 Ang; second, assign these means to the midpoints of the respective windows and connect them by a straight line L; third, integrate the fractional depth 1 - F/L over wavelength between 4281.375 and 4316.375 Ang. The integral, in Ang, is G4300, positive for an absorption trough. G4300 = 4.0 Ang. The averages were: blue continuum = 26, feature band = 23.5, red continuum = 27.1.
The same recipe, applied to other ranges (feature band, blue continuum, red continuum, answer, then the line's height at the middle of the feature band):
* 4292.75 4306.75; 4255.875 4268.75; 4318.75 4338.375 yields 2.81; 27.8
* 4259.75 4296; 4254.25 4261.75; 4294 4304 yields -1.66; 24.8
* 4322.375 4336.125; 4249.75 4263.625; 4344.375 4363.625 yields 1.09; 28.2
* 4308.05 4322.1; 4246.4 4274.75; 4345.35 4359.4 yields 0.37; 27.8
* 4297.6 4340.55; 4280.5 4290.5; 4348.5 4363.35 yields 2.56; 26.8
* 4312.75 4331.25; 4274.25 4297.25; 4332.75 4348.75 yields -1.16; 25.6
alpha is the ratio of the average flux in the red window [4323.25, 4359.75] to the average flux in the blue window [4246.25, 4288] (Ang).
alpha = 1.01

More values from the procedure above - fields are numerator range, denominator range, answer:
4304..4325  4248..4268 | 0.92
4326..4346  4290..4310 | 1.17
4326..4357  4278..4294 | 1.08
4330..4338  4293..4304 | 1.20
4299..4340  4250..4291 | 0.96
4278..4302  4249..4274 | 0.90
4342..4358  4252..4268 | 0.96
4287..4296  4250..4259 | 0.85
